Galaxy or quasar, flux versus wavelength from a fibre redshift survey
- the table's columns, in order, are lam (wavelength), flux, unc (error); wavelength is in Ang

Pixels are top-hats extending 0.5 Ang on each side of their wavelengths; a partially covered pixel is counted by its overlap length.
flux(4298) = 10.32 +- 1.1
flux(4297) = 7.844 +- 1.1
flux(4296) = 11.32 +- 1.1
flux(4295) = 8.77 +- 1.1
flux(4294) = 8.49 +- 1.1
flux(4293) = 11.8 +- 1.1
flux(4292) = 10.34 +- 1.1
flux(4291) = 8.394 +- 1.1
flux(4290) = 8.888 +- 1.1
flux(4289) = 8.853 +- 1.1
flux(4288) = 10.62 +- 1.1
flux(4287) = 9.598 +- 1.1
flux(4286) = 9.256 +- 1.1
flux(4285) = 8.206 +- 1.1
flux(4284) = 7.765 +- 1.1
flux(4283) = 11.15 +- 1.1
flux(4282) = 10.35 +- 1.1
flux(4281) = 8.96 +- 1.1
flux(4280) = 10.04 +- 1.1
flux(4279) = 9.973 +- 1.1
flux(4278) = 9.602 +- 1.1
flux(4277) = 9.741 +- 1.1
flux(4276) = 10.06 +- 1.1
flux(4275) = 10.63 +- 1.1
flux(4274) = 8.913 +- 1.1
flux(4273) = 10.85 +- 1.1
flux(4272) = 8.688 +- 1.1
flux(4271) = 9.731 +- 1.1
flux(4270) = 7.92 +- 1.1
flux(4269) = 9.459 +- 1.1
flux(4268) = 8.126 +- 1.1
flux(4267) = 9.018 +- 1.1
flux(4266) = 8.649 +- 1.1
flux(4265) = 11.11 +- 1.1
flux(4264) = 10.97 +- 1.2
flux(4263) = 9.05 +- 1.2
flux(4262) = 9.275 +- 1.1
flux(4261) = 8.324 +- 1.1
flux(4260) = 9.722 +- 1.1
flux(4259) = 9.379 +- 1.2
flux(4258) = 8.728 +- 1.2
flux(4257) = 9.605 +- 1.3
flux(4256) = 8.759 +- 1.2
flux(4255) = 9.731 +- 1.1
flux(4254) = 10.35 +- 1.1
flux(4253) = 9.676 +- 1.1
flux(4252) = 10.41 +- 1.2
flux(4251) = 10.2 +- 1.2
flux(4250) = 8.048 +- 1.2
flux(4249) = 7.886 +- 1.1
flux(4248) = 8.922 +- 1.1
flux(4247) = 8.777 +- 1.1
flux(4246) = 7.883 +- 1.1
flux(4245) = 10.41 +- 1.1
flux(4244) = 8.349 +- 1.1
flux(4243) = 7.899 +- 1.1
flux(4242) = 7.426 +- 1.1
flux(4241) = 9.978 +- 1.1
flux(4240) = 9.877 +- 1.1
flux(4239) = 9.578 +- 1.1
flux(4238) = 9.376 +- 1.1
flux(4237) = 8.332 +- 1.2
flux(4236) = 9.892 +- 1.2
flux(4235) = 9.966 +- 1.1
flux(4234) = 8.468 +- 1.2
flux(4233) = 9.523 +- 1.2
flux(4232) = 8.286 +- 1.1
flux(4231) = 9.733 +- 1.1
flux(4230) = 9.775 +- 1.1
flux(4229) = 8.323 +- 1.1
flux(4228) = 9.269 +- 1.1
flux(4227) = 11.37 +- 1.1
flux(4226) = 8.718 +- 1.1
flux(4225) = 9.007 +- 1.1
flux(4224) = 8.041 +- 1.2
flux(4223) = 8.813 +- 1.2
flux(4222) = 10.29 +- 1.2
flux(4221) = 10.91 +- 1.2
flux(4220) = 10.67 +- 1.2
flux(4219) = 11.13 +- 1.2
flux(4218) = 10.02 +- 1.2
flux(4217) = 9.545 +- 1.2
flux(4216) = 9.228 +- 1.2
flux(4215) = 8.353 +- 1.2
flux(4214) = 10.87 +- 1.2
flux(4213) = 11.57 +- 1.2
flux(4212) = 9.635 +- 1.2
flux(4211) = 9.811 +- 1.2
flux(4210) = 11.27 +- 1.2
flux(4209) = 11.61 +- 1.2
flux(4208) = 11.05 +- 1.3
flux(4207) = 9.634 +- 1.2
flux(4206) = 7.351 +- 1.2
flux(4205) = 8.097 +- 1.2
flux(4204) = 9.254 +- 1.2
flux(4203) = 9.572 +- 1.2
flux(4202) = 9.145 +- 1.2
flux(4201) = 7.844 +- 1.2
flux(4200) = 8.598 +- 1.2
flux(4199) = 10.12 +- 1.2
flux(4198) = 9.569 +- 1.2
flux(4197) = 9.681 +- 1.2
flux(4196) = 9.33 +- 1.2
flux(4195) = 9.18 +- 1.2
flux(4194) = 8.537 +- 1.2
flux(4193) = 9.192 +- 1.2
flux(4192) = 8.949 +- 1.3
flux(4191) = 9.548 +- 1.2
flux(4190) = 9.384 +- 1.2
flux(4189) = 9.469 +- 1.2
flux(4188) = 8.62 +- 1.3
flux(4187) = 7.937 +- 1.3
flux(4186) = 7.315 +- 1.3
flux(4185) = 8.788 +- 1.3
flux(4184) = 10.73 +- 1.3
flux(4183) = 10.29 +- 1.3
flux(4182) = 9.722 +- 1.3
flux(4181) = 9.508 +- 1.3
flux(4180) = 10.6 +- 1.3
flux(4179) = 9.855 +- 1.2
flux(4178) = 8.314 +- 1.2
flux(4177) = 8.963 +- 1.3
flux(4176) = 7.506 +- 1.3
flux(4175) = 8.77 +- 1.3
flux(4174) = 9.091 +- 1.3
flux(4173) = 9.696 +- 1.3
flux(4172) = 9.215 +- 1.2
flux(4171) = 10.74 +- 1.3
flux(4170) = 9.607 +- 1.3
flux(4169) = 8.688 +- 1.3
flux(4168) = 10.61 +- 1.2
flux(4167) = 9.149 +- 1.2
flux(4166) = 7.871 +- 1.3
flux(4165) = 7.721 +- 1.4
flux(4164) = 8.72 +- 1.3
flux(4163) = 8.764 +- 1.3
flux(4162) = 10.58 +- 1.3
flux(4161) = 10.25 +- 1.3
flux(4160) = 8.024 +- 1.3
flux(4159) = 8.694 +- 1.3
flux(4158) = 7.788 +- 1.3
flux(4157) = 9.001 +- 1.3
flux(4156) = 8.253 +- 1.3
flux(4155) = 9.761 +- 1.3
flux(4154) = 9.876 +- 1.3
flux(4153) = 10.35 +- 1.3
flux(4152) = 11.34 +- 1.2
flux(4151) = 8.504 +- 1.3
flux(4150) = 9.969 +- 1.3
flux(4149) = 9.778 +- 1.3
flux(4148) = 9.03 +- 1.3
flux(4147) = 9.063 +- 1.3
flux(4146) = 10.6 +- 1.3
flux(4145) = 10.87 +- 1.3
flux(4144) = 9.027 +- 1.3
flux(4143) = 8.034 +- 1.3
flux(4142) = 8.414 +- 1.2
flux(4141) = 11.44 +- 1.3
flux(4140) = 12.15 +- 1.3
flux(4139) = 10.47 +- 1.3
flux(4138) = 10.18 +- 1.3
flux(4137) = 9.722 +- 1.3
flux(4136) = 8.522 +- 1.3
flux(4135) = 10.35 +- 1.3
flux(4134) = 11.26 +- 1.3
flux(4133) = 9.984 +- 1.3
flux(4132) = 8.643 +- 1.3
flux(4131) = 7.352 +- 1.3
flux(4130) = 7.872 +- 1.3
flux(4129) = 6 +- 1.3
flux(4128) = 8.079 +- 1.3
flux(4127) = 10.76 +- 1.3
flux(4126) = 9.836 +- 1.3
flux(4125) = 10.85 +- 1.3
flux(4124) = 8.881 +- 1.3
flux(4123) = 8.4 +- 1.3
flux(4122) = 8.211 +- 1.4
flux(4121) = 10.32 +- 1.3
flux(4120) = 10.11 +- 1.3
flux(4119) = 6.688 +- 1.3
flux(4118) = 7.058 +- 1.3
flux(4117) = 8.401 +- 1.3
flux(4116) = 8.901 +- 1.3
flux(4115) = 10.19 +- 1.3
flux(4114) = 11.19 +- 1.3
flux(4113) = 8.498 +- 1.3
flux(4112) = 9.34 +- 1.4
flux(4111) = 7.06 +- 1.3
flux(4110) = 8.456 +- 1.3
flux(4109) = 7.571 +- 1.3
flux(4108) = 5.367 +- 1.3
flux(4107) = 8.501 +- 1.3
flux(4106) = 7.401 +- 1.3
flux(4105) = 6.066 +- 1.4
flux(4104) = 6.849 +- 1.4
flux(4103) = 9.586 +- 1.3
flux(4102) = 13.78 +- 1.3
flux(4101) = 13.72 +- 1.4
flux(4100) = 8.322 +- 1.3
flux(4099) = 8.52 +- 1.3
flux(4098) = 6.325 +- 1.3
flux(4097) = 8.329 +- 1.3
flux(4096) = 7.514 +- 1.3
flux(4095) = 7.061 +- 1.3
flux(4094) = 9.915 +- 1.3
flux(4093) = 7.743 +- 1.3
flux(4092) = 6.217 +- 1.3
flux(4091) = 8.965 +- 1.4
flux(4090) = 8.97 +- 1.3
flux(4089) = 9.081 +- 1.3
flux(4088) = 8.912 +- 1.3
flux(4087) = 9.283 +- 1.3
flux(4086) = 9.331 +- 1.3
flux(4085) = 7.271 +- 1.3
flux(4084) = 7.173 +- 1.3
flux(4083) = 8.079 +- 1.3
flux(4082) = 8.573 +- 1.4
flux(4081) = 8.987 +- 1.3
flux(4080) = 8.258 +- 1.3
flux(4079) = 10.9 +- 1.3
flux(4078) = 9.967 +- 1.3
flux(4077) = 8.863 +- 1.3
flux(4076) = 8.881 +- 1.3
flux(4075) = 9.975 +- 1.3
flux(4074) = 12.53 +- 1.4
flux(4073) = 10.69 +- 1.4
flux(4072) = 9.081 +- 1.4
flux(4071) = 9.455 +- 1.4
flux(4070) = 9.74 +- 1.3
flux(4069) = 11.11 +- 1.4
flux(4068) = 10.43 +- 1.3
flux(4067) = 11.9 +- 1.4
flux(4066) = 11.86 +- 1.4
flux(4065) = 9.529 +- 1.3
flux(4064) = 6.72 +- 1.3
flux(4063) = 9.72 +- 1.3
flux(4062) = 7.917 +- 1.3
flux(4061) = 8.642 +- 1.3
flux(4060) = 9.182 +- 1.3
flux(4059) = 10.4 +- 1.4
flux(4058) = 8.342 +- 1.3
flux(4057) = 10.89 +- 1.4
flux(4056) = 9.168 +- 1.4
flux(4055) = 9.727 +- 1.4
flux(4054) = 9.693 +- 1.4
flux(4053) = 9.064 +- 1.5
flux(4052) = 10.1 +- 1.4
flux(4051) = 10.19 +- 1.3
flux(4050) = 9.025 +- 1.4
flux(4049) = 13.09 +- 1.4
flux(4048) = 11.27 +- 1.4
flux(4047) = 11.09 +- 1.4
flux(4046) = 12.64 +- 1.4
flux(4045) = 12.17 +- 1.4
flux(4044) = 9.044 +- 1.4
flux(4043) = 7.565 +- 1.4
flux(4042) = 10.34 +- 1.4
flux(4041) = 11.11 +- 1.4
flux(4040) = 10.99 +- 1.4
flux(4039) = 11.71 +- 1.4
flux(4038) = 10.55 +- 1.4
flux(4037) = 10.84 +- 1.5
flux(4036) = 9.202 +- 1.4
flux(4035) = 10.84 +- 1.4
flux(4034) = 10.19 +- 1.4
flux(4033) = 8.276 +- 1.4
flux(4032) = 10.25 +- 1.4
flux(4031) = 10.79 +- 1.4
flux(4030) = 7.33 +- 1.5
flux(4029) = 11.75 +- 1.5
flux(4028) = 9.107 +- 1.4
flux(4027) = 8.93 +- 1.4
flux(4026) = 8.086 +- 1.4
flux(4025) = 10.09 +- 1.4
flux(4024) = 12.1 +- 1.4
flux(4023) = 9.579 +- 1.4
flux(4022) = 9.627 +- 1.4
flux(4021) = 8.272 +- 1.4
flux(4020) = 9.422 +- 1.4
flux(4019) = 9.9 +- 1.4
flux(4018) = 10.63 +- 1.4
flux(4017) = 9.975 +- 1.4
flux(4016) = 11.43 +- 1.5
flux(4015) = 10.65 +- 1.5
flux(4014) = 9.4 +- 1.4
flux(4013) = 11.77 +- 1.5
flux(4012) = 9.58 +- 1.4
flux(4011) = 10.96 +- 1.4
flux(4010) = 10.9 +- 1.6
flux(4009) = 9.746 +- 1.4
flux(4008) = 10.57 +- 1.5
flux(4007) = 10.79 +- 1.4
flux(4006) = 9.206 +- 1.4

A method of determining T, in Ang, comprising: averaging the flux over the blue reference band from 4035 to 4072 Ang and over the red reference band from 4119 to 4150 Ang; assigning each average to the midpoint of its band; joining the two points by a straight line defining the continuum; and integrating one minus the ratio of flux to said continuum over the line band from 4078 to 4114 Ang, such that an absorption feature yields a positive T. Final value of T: 4.6 Ang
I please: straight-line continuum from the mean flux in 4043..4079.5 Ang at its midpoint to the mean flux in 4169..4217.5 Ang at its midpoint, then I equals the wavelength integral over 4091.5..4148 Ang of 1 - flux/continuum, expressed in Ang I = 4.7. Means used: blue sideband 10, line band 8.93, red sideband 9.38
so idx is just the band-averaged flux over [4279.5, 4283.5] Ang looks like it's 10.1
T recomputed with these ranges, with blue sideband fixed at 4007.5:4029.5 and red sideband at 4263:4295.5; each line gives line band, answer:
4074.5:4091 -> 1.8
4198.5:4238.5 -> 0.4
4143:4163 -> 0.7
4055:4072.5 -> 0.6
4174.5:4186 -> 0.6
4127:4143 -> 0.8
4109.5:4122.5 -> 1.4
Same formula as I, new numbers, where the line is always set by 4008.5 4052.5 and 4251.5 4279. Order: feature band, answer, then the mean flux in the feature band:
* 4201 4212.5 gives 0.1 Ang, 9.6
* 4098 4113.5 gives 2.3 Ang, 8.53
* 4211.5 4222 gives -0.6 Ang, 10.2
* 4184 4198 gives 1.1 Ang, 9.01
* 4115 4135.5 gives 2.1 Ang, 8.93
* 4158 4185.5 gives 1.5 Ang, 9.25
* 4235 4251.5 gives 1.1 Ang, 8.96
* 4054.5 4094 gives 3.1 Ang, 9.3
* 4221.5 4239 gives 0.7 Ang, 9.26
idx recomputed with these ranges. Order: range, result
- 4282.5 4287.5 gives 9.2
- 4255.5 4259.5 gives 9.12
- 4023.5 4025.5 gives 11.1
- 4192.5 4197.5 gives 9.18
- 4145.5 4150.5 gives 9.69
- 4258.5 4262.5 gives 9.17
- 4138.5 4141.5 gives 11.4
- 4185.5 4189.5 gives 8.34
